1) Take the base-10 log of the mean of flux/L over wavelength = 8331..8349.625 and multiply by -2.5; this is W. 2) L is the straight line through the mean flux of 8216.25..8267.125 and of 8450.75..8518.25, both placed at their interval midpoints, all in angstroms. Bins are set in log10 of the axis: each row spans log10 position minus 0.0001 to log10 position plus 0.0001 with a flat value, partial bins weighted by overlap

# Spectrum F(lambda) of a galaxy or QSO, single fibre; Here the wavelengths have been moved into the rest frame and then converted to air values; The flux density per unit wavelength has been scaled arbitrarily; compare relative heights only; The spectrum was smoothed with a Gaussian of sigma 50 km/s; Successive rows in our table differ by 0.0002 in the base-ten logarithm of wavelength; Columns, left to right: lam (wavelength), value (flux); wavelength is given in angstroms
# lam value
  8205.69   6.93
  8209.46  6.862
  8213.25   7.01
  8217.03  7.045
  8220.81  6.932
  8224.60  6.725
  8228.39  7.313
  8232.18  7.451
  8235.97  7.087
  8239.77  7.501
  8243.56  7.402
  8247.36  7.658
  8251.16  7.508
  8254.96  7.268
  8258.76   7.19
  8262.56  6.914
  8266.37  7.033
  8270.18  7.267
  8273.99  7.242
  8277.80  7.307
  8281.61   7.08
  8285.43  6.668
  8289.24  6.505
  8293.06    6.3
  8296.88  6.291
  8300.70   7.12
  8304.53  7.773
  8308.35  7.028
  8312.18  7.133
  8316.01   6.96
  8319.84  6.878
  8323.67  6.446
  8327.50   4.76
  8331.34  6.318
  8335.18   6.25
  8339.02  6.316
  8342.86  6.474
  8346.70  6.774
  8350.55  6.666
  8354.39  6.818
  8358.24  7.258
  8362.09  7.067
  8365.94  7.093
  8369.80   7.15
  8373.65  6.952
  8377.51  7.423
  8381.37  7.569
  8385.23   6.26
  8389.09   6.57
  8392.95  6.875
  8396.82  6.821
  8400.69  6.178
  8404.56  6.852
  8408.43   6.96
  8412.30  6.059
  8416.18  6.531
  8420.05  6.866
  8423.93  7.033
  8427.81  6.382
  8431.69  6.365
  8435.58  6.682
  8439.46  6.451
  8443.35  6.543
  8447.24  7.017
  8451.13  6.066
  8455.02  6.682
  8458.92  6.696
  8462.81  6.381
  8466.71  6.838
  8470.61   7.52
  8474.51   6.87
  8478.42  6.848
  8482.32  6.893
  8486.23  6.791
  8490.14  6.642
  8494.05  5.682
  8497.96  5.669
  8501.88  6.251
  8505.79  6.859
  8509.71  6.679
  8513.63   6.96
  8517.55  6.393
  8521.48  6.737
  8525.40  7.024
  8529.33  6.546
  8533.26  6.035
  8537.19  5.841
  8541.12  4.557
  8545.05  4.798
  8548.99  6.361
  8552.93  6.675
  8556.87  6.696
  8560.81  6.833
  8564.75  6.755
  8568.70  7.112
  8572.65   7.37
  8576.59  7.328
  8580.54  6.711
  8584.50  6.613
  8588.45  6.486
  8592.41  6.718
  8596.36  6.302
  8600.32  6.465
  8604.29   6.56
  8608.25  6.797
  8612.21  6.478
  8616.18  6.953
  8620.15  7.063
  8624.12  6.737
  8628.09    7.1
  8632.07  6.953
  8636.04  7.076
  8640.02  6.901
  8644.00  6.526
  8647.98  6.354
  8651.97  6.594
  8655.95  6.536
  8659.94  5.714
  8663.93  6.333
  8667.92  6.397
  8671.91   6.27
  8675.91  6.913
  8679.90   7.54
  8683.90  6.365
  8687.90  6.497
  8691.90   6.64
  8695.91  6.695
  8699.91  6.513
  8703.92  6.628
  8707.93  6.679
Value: 0.09 mag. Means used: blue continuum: 7.22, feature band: 6.45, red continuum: 6.61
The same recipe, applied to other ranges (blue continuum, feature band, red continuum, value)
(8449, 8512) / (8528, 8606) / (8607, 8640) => 0.056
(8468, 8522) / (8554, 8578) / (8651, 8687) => -0.067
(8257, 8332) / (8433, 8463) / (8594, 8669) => 0.026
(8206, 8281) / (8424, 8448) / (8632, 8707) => 0.054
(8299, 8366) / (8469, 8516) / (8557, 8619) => 0.019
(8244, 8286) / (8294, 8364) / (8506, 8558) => 0.049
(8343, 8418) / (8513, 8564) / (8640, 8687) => 0.067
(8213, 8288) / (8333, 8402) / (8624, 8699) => 0.033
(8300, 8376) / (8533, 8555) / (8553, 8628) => 0.190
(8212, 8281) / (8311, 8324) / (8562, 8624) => 0.037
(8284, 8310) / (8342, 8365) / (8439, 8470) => -0.020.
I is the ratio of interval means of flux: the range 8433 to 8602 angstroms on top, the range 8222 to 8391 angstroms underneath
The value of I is 0.9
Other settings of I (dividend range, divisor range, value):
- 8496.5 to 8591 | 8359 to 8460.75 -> 0.96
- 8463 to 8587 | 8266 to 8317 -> 0.94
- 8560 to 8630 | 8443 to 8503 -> 1.03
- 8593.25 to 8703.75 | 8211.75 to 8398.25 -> 0.96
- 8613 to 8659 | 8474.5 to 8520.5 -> 1.04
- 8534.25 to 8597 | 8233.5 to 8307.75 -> 0.91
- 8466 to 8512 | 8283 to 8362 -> 1.00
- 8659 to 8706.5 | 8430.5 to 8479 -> 0.98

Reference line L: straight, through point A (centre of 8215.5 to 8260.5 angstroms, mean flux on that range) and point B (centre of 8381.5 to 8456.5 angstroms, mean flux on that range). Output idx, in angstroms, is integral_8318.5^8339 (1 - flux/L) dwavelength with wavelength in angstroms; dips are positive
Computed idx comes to 2.4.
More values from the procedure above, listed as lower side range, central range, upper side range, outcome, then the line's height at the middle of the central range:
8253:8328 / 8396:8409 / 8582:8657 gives 0.31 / 6.83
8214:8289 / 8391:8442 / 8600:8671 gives 2.38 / 6.94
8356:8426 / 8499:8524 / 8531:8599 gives -0.23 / 6.56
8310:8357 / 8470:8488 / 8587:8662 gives -1.02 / 6.57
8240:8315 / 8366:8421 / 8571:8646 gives 1.51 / 6.99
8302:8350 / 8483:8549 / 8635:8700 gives 3.53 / 6.59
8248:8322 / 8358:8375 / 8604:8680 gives -0.35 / 6.95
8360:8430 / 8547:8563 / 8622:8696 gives 0.16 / 6.71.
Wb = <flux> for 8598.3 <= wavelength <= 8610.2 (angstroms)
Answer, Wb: 6.6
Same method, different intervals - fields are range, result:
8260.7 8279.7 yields 7.15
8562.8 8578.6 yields 7.14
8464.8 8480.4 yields 7.02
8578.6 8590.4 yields 6.6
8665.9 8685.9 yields 6.7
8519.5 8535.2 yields 6.58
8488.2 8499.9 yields 6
